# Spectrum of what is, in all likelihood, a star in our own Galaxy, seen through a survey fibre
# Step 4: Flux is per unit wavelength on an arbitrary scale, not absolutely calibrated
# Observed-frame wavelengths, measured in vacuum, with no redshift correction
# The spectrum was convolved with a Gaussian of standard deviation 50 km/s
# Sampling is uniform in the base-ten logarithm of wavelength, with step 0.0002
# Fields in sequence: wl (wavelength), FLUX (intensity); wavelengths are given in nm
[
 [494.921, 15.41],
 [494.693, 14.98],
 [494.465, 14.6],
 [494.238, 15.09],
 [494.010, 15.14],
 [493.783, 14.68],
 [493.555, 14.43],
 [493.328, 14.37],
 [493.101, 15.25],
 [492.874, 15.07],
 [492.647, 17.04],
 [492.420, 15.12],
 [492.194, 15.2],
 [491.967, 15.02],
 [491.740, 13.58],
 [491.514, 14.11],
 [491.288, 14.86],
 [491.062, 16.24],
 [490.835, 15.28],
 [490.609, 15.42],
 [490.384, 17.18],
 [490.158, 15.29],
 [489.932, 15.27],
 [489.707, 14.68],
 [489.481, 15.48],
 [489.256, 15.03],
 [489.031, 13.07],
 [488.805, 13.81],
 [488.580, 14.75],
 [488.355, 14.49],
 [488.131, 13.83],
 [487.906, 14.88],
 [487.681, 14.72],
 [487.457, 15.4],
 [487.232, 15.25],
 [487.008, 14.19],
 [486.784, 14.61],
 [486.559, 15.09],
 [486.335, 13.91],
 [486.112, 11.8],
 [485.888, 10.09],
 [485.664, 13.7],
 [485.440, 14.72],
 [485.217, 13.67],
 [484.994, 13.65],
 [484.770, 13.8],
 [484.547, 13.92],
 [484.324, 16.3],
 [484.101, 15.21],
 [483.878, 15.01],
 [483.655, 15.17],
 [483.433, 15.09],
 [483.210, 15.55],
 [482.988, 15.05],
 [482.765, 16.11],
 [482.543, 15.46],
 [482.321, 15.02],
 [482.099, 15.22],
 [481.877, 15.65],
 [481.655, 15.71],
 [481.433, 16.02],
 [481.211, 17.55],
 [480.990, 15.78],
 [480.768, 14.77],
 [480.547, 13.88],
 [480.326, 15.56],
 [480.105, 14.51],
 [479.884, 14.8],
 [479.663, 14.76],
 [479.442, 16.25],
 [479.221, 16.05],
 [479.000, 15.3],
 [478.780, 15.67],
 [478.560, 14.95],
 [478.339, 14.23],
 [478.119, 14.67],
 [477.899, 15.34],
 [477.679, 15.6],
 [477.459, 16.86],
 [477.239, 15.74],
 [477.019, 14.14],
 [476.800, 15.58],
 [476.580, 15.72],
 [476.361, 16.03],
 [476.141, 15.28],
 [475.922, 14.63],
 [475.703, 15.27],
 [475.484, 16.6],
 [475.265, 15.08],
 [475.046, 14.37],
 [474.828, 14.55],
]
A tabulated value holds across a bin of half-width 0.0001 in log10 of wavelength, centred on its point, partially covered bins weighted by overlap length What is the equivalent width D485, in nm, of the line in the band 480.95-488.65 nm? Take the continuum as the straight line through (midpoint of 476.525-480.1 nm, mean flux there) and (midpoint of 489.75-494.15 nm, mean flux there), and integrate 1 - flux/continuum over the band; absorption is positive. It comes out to 0.259 nm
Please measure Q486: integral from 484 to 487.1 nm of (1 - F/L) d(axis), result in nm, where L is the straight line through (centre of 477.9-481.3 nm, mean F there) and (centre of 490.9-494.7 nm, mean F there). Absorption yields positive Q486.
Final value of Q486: 0.25 nm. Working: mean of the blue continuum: 15.2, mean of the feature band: 13.9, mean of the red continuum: 15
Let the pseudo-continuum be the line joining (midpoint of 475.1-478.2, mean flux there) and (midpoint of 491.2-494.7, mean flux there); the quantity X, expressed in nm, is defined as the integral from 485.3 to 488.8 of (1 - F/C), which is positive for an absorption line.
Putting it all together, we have 0.24 nm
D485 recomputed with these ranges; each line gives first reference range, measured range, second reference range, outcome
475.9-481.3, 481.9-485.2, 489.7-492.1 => 0.06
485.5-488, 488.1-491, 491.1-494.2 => -0.10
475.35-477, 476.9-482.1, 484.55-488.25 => -0.13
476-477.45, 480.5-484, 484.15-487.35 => -0.22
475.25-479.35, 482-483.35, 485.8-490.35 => -0.05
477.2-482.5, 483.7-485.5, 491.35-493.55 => 0.08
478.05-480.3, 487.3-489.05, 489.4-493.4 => 0.09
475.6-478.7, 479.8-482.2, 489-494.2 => -0.03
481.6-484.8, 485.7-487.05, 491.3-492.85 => 0.17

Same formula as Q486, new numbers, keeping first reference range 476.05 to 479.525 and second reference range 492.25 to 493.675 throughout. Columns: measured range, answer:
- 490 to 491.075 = -0.04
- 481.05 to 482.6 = -0.04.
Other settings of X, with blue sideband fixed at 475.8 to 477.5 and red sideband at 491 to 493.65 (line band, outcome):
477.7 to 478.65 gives 0.03 nm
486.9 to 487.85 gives 0.02 nm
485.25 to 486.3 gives 0.17 nm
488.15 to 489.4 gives 0.07 nm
